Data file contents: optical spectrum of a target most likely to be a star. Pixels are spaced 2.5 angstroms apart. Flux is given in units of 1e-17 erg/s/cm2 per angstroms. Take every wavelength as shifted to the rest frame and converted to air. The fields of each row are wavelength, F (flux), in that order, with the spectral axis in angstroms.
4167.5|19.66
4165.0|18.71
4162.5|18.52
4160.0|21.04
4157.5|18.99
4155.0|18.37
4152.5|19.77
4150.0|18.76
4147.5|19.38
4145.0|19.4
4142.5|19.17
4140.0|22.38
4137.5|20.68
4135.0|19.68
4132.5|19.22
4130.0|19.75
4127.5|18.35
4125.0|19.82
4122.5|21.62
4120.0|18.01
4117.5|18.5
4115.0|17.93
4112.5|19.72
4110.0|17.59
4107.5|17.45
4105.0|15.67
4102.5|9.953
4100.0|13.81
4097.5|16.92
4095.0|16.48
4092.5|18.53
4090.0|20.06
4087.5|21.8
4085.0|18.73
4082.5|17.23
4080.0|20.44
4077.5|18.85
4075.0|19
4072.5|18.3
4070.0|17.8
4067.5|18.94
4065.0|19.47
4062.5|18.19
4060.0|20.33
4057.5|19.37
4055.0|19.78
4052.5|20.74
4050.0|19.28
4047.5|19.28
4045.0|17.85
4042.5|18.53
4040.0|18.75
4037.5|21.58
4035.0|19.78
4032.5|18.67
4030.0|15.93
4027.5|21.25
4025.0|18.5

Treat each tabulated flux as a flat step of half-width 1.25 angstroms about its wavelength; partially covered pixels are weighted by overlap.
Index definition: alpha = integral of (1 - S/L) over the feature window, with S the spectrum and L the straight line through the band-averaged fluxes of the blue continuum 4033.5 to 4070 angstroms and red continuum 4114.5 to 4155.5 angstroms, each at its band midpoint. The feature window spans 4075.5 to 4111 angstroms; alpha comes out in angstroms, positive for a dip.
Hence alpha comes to 3.66 angstroms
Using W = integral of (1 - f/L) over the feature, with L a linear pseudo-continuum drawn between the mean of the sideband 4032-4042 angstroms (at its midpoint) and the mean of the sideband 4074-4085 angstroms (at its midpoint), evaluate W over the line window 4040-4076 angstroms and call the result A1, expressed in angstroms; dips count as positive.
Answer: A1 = 0.4 angstroms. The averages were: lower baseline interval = 19.7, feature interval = 19.1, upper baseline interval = 18.9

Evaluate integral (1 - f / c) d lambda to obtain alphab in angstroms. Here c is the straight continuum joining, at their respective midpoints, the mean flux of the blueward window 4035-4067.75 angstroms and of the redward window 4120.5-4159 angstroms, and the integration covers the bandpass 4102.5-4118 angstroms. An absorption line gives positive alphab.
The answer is 1.9 angstroms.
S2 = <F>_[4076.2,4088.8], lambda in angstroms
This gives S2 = 19.4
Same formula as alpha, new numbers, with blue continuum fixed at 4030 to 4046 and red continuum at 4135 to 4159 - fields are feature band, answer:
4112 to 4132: 0.32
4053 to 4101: 1.30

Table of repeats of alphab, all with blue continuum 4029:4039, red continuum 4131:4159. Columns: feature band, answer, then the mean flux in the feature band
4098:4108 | 2.7 angstroms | 14.2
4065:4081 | 0.3 angstroms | 18.9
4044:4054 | -0.1 angstroms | 19.3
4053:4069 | -0.2 angstroms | 19.4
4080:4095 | 0.2 angstroms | 19.1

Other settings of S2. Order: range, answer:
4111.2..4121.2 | 18.5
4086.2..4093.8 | 20.1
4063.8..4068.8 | 19.2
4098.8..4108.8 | 14.2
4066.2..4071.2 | 18.4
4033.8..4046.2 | 19.3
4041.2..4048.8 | 18.6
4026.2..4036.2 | 18.9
